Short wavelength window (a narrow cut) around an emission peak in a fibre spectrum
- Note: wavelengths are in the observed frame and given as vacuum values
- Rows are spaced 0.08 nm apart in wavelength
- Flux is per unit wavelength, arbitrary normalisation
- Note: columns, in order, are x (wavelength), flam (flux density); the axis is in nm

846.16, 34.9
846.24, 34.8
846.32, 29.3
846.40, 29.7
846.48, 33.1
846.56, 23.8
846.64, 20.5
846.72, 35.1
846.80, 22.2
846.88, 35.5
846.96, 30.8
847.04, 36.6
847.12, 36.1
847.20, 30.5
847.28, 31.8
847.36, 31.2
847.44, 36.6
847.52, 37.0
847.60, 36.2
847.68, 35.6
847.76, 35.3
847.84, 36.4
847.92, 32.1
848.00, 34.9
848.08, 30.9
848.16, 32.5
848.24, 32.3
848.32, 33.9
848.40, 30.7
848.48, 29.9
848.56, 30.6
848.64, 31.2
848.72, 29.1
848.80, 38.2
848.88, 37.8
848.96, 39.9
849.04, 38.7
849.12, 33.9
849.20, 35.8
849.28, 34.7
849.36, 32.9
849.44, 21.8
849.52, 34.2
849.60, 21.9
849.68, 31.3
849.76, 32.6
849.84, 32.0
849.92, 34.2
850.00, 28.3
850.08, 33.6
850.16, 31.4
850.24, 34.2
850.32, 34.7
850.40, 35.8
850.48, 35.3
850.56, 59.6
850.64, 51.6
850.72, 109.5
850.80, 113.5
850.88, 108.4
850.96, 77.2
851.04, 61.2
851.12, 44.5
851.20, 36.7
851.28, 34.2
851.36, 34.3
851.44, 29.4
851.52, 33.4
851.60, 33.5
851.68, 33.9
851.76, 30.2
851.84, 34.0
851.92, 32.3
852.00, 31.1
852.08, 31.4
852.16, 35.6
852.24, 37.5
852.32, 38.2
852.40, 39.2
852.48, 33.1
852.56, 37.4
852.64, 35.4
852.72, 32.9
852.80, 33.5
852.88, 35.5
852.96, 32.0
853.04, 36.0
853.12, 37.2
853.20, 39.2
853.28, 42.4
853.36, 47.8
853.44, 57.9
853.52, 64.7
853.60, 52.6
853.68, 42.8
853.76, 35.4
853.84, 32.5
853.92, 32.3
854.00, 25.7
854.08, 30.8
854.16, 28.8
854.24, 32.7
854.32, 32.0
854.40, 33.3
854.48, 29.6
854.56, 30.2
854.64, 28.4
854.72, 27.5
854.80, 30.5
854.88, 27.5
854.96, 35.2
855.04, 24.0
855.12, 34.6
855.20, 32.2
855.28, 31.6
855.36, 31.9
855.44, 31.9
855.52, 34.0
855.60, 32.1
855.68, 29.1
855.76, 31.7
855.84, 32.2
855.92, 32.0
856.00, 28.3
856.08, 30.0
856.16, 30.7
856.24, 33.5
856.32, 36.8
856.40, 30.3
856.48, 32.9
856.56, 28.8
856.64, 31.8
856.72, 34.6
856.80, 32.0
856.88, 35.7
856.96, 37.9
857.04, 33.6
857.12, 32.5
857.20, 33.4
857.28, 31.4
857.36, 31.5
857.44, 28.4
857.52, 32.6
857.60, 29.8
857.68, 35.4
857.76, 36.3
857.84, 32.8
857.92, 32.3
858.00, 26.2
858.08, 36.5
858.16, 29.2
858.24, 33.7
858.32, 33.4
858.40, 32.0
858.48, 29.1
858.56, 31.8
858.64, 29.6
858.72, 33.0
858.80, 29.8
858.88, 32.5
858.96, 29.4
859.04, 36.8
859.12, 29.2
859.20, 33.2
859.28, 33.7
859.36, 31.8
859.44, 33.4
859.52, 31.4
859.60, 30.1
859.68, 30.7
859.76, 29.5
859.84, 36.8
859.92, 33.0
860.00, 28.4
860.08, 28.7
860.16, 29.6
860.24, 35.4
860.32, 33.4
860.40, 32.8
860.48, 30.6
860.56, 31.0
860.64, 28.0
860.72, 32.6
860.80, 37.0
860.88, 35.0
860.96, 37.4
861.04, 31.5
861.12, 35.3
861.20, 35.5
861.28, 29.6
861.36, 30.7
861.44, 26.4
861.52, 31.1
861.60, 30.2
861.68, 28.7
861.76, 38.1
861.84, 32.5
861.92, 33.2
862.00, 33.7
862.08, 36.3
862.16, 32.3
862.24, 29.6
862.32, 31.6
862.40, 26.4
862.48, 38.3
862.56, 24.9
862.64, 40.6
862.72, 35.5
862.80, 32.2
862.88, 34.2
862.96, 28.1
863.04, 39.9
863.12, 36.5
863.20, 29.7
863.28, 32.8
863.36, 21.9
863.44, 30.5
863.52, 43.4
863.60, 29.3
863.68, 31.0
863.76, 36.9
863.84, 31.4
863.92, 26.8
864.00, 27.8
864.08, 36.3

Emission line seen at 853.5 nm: [N II] 6583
